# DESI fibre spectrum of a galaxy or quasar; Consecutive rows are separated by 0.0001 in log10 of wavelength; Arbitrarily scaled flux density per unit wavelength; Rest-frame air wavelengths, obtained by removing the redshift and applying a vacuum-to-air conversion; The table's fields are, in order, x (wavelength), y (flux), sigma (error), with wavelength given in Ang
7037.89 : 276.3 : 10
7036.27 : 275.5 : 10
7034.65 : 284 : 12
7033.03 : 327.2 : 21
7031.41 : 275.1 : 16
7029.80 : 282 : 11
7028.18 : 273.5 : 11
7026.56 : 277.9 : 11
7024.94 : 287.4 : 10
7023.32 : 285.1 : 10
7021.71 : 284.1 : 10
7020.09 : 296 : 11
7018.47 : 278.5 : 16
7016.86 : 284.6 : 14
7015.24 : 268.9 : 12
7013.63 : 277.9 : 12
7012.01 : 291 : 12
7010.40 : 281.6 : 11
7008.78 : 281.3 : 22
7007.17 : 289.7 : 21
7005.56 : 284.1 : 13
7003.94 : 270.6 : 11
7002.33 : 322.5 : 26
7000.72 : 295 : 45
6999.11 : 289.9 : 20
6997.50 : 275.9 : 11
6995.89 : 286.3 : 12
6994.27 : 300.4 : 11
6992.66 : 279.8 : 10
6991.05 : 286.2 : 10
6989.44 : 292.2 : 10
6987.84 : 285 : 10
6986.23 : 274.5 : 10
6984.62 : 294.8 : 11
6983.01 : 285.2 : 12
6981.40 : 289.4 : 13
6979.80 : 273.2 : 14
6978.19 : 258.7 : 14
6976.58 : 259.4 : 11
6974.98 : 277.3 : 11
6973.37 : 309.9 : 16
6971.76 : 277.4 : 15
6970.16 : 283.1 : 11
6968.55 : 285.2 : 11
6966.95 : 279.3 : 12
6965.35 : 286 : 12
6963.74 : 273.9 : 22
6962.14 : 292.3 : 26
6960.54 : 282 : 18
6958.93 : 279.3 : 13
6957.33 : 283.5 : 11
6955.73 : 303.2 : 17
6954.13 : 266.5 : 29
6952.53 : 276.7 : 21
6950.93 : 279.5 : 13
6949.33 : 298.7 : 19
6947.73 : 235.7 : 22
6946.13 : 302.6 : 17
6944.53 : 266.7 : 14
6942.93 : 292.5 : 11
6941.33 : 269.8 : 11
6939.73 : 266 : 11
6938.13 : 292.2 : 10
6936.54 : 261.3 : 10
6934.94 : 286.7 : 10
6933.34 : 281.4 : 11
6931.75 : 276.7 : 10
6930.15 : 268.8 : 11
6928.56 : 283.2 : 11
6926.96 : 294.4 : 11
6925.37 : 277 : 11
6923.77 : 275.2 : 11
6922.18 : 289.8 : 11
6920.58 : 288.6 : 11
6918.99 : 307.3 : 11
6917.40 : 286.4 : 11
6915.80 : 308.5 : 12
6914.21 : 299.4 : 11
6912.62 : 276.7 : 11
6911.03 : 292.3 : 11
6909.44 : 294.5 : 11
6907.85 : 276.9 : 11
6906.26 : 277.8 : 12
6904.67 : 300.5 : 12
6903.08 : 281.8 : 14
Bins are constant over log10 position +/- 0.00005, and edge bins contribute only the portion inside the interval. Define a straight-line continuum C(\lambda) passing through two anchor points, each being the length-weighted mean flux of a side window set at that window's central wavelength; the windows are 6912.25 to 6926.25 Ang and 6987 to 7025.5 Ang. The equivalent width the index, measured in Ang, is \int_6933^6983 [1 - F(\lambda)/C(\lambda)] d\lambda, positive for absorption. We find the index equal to 1.5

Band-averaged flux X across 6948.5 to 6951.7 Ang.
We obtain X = 289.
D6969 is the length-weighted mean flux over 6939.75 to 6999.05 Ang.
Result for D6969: 282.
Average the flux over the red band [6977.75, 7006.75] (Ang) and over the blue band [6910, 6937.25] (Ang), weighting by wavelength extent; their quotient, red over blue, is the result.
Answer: 1.00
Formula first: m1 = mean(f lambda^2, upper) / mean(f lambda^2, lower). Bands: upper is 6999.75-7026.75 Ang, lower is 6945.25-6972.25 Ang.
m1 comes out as 1.03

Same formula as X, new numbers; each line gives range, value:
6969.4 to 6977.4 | 281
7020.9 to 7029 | 281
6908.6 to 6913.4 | 288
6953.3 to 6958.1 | 285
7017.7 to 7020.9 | 287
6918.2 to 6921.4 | 298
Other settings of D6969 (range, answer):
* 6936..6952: 277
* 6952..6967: 283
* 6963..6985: 281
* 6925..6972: 280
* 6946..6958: 280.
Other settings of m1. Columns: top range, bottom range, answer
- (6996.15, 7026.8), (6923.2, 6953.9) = 1.05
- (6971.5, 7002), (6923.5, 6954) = 1.04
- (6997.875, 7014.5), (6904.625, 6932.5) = 1.03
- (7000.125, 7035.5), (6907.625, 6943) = 1.03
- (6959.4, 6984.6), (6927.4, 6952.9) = 1.02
